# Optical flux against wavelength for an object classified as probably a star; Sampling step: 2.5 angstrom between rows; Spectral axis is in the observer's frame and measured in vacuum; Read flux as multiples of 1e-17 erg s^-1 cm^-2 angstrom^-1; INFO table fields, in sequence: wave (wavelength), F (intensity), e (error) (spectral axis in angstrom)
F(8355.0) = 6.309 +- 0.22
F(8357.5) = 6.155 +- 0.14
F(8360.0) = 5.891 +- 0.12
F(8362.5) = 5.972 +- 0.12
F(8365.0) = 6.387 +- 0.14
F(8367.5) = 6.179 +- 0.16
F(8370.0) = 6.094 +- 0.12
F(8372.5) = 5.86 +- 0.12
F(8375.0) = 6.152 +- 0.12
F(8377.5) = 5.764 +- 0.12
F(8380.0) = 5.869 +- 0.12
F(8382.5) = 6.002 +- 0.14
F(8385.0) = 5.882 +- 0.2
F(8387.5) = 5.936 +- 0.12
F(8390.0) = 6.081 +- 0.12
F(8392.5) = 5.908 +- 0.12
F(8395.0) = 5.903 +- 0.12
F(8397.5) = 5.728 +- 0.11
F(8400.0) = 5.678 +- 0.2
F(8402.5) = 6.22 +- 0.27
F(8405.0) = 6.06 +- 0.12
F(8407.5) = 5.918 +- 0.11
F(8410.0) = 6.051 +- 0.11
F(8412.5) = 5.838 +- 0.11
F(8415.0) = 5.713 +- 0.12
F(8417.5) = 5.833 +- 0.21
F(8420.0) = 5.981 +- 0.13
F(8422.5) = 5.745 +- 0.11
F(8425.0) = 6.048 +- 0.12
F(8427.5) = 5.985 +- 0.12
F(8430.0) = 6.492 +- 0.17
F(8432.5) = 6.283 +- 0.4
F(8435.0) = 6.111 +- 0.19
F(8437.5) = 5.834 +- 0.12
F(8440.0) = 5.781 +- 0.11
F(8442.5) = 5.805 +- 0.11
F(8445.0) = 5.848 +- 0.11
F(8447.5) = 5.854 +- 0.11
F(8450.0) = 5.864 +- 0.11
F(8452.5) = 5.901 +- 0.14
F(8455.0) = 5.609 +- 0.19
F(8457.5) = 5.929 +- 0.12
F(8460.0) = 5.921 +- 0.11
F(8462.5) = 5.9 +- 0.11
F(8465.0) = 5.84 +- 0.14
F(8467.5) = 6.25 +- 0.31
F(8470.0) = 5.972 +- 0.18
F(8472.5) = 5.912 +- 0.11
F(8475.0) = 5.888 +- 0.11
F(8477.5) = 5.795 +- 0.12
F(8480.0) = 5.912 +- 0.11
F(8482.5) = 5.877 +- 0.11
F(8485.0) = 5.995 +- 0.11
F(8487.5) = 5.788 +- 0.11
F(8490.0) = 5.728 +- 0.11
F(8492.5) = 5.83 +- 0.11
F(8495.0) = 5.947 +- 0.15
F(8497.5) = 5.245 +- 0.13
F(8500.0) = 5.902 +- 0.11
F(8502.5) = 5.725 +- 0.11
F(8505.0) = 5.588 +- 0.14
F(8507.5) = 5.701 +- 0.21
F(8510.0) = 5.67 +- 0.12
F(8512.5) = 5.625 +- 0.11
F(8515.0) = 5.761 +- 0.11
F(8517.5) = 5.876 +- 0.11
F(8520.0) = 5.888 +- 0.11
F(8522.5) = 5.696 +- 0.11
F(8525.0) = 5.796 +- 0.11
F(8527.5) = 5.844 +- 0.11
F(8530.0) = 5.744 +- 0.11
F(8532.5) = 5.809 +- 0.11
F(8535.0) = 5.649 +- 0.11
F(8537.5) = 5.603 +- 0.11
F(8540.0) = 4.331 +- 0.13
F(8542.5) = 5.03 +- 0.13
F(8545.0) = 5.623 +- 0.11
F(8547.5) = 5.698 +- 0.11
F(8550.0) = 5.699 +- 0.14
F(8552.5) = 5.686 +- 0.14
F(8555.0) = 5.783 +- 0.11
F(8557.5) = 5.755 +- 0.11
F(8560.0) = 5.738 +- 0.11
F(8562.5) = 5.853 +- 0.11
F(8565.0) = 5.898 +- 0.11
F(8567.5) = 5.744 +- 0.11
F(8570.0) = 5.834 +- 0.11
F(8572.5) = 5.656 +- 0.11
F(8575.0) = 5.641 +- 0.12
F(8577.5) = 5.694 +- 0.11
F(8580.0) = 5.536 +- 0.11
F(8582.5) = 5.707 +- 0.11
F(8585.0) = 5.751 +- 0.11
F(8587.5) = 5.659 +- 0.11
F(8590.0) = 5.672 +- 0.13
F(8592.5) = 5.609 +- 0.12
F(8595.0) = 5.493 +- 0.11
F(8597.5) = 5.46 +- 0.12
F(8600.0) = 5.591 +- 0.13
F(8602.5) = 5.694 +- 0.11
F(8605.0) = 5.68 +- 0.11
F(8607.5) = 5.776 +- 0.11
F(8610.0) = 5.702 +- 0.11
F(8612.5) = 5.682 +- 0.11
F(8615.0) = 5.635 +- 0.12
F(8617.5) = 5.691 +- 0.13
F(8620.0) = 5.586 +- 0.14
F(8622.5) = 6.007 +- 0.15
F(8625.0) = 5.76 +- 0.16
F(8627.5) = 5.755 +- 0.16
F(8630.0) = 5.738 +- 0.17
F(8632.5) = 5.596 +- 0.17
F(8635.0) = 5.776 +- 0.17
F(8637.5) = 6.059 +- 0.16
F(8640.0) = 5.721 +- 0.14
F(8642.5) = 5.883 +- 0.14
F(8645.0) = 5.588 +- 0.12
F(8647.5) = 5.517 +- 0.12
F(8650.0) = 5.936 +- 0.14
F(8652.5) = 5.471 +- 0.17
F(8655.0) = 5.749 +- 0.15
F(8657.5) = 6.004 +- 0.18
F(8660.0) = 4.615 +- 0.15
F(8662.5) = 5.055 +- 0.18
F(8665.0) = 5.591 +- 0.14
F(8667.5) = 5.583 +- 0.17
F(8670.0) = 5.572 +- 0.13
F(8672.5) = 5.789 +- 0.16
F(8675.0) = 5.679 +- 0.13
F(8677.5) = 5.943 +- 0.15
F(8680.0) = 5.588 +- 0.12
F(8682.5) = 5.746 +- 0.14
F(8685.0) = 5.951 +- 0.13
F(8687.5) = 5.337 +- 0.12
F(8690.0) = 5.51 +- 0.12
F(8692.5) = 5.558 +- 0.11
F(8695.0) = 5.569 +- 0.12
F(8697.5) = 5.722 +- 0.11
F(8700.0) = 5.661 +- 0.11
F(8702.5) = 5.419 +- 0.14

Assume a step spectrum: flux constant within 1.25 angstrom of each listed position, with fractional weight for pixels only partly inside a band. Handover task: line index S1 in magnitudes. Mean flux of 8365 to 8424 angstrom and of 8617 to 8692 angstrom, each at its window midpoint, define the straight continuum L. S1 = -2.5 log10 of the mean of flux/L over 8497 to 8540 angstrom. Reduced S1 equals 0.024 mag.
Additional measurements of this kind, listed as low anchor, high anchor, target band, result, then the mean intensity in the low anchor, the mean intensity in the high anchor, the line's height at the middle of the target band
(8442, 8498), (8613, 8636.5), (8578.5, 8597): 0.026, 5.86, 5.73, 5.76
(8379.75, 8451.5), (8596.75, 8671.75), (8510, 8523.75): 0.009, 5.94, 5.65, 5.81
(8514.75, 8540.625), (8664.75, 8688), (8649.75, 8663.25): 0.046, 5.66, 5.69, 5.69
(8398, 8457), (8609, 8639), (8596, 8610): 0.024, 5.93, 5.75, 5.77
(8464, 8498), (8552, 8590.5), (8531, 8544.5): 0.092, 5.87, 5.73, 5.78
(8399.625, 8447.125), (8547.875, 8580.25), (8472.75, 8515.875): 0.015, 5.96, 5.74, 5.85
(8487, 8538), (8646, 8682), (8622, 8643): -0.036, 5.74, 5.58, 5.61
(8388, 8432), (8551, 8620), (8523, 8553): 0.042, 5.96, 5.69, 5.76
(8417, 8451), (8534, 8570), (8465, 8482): -0.019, 5.97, 5.59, 5.84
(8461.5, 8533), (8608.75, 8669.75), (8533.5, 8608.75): 0.021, 5.81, 5.65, 5.73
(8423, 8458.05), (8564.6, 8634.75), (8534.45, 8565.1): 0.042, 5.95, 5.69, 5.77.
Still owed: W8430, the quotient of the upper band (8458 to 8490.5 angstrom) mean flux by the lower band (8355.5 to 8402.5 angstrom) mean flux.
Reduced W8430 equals 0.99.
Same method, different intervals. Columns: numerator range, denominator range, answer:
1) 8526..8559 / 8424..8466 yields 0.94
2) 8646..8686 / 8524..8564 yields 1.00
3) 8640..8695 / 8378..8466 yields 0.95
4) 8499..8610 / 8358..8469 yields 0.95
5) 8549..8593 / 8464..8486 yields 0.96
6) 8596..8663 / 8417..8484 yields 0.95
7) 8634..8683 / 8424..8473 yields 0.95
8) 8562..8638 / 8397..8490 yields 0.96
